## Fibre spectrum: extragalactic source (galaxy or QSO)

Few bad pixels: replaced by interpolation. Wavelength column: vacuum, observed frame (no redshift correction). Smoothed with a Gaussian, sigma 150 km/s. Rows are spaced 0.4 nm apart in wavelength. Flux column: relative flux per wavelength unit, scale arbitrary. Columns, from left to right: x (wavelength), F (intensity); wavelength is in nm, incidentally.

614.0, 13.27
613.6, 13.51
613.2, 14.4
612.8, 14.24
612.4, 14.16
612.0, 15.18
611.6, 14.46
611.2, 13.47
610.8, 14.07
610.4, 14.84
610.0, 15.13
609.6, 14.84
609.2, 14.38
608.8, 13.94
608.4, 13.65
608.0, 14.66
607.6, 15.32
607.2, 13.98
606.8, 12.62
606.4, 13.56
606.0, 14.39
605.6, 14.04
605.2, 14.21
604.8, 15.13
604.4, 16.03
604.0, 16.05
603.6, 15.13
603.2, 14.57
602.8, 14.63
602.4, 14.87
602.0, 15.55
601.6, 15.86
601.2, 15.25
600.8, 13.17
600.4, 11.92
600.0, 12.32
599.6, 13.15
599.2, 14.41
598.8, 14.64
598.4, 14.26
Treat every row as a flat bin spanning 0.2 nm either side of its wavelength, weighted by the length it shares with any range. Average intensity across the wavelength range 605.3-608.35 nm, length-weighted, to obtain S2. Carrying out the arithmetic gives 14.1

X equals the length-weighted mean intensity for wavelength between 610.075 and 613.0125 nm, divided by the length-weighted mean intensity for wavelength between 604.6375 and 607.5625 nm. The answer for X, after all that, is 1.02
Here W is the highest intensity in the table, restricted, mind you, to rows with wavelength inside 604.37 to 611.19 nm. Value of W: 16.03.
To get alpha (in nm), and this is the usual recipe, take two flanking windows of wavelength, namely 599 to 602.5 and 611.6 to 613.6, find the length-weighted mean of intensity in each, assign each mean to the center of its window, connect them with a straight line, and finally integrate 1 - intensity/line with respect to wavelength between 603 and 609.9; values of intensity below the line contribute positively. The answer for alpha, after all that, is -0.15 nm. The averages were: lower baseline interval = 14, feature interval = 14.5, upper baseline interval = 14.4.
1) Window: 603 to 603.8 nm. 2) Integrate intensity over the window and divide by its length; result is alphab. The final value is 14.9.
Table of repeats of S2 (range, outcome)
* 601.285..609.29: 14.6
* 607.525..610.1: 14.5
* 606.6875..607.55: 13.7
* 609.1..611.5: 14.5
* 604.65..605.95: 14.4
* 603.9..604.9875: 15.7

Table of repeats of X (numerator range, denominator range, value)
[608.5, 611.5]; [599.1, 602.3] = 1.03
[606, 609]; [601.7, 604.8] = 0.92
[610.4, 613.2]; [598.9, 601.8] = 1.04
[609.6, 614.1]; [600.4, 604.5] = 0.96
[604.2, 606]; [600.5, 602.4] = 1.00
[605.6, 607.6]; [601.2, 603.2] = 0.91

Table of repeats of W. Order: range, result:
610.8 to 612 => 15.18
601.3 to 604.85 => 16.05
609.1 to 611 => 15.13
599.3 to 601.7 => 15.86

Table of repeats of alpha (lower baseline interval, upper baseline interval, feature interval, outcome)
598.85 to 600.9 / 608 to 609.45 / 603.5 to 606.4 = -0.258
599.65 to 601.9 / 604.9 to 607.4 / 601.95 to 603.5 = -0.120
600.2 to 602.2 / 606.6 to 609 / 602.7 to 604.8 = -0.159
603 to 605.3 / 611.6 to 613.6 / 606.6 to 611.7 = 0.165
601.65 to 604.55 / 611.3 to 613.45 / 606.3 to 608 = 0.105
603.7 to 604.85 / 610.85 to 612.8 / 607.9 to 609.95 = 0.071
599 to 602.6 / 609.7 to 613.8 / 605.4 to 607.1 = 0.064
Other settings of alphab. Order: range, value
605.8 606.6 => 14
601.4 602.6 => 15.4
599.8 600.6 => 12.1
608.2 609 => 13.8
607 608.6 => 14.4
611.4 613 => 14.5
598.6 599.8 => 14.1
